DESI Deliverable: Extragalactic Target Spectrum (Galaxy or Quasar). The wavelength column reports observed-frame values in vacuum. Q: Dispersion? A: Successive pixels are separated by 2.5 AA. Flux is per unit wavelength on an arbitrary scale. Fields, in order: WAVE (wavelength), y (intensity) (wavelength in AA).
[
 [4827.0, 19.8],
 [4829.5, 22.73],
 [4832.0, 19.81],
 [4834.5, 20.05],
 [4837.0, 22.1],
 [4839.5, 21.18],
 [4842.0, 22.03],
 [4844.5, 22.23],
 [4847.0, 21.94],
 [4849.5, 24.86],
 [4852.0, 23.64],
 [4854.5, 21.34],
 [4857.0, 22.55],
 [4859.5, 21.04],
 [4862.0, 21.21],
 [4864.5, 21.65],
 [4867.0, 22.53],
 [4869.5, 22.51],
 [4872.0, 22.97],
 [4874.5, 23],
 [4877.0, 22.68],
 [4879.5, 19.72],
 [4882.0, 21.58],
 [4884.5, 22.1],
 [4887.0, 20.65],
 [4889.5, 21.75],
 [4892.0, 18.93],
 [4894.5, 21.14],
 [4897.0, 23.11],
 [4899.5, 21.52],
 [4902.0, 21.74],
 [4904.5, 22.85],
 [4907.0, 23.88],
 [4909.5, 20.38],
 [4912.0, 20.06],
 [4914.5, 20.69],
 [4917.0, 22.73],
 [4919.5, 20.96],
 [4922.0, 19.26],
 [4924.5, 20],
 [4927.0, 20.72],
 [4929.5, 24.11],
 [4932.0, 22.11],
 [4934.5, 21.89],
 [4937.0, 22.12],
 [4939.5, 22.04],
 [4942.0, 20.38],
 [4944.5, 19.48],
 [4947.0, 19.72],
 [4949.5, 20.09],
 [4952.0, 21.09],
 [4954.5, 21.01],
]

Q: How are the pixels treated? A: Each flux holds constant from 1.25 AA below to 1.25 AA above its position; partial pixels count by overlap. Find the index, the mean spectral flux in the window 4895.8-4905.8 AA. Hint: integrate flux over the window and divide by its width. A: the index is 22.3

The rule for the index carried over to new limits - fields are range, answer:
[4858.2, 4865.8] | 21.3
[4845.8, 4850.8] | 23.4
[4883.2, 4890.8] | 21.5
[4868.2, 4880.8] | 22.2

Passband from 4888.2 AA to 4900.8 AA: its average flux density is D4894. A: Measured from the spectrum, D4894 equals 21.3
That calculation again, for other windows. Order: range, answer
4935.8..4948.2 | 20.7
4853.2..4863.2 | 21.5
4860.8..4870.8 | 22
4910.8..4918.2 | 21.2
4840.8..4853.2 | 22.9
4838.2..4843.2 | 21.6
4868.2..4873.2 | 22.7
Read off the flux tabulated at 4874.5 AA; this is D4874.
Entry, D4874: 23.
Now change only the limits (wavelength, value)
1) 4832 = 19.81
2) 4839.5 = 21.18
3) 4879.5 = 19.72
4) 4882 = 21.58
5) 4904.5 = 22.85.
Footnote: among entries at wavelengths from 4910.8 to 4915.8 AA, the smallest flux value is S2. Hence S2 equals 20.06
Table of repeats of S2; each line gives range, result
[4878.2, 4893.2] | 18.93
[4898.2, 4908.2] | 21.52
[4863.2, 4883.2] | 19.72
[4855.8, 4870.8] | 21.04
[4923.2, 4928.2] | 20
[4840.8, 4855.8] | 21.34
